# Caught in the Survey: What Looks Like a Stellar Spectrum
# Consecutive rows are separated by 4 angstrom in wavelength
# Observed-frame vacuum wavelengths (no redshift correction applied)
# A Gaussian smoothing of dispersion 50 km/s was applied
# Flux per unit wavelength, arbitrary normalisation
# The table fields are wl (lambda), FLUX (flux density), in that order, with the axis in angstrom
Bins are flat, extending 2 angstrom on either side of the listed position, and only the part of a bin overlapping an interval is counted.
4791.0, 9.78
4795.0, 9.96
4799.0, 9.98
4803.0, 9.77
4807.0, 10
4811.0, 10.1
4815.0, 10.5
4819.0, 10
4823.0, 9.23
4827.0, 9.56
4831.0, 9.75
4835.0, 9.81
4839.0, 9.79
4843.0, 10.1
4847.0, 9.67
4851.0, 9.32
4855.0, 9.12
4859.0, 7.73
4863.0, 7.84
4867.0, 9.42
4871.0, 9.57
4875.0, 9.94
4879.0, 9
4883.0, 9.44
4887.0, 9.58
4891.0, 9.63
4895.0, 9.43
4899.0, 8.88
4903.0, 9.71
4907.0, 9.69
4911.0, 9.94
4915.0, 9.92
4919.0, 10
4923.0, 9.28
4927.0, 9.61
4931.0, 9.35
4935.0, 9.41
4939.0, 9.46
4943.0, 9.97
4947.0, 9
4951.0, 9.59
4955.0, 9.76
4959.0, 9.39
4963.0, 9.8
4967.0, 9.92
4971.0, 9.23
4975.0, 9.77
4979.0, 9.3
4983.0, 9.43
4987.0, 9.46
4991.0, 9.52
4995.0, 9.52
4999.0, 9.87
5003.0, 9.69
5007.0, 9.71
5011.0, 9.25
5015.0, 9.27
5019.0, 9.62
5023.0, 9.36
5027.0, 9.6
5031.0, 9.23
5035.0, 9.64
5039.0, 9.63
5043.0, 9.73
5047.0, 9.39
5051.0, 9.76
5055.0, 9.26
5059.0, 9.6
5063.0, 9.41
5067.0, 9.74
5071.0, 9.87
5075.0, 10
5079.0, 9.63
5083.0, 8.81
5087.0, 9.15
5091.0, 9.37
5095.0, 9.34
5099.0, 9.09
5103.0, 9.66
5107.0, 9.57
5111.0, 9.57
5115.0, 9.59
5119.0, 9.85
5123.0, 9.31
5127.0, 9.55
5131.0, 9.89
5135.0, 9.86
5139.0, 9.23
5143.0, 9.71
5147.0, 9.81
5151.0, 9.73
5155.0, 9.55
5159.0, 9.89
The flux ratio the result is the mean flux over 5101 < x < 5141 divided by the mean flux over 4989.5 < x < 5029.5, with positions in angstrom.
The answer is 1.01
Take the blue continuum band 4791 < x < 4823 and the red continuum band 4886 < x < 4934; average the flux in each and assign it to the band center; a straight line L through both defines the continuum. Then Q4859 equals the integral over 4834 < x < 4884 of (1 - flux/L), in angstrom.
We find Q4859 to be 2.6 angstrom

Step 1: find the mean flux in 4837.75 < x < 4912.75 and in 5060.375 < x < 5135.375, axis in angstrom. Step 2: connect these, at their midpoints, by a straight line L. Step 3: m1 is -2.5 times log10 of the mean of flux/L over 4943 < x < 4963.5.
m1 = -0.01 mag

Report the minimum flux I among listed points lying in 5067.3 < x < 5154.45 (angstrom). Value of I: 8.81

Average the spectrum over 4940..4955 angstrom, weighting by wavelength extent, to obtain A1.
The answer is 9.55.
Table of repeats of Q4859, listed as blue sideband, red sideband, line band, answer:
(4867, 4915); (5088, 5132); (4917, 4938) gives 0.0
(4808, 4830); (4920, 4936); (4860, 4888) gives 1.4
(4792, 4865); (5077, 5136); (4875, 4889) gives 0.2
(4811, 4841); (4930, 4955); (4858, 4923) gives 1.7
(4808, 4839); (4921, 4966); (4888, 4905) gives 0.4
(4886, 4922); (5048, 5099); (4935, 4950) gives 0.2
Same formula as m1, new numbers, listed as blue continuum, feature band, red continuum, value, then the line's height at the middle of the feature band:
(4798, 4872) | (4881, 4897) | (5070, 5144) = 0.00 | 9.53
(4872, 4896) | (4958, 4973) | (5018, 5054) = -0.01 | 9.53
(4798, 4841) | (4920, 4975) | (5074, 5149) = 0.02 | 9.71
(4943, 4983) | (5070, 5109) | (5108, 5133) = 0.02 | 9.61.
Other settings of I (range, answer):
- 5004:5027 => 9.25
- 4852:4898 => 7.73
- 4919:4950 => 9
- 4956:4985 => 9.23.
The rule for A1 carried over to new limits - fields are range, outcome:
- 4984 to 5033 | 9.51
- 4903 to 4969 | 9.63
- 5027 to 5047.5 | 9.54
